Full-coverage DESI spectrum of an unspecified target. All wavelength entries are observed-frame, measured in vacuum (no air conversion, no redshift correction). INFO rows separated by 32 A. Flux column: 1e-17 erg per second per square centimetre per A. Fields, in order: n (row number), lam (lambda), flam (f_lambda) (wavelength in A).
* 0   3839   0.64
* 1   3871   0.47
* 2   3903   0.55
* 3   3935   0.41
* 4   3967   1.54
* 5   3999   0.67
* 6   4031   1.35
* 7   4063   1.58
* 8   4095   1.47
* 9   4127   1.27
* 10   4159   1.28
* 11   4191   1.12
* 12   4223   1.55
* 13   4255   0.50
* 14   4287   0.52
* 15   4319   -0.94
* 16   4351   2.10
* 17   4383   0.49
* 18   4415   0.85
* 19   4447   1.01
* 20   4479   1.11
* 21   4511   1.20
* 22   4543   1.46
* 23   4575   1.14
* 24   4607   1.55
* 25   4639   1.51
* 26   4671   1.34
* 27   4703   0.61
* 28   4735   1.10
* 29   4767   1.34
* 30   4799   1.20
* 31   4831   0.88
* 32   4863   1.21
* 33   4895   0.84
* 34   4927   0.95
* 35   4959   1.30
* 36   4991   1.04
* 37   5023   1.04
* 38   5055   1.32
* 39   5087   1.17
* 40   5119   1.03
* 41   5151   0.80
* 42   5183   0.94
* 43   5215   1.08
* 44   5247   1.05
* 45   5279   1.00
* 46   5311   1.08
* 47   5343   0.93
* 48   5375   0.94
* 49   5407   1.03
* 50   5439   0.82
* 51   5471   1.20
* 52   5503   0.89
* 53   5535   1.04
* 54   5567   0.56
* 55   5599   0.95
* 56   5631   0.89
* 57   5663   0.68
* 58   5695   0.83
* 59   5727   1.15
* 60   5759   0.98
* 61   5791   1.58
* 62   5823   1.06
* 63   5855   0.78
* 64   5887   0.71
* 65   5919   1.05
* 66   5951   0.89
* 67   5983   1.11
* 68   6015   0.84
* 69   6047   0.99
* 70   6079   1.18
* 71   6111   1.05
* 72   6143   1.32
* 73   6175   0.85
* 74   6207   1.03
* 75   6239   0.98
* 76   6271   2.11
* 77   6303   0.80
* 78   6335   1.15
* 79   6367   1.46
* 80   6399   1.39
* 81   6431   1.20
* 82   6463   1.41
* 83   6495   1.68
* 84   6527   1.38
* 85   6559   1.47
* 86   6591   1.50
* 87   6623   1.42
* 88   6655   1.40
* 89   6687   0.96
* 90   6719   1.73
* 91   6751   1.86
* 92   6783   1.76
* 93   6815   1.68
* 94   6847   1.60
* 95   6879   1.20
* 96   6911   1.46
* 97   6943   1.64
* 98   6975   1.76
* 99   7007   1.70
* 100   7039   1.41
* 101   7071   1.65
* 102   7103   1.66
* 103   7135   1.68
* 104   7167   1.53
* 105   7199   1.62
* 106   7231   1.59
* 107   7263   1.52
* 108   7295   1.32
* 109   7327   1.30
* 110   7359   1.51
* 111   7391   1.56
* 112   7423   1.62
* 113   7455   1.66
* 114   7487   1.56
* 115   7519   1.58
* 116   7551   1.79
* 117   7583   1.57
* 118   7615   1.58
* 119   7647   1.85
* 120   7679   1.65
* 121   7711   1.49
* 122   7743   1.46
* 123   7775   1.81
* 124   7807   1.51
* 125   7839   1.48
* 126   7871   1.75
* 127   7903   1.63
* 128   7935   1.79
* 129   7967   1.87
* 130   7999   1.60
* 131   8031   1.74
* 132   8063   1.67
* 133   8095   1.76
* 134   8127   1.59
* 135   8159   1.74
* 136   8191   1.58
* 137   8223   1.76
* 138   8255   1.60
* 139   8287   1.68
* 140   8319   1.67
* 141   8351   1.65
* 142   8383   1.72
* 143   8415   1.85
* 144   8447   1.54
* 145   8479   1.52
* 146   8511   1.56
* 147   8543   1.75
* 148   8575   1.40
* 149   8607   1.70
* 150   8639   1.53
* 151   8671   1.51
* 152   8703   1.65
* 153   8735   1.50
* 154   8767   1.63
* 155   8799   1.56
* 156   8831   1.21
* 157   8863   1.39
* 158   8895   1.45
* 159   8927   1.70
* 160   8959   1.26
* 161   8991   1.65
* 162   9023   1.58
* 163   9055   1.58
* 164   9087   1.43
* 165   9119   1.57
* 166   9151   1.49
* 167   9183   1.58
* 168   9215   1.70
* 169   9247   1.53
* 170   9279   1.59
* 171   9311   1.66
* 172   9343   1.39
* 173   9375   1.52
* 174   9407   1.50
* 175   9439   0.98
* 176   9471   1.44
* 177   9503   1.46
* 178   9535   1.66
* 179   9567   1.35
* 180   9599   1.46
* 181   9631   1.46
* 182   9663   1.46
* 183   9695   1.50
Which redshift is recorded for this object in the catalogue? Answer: 0.680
